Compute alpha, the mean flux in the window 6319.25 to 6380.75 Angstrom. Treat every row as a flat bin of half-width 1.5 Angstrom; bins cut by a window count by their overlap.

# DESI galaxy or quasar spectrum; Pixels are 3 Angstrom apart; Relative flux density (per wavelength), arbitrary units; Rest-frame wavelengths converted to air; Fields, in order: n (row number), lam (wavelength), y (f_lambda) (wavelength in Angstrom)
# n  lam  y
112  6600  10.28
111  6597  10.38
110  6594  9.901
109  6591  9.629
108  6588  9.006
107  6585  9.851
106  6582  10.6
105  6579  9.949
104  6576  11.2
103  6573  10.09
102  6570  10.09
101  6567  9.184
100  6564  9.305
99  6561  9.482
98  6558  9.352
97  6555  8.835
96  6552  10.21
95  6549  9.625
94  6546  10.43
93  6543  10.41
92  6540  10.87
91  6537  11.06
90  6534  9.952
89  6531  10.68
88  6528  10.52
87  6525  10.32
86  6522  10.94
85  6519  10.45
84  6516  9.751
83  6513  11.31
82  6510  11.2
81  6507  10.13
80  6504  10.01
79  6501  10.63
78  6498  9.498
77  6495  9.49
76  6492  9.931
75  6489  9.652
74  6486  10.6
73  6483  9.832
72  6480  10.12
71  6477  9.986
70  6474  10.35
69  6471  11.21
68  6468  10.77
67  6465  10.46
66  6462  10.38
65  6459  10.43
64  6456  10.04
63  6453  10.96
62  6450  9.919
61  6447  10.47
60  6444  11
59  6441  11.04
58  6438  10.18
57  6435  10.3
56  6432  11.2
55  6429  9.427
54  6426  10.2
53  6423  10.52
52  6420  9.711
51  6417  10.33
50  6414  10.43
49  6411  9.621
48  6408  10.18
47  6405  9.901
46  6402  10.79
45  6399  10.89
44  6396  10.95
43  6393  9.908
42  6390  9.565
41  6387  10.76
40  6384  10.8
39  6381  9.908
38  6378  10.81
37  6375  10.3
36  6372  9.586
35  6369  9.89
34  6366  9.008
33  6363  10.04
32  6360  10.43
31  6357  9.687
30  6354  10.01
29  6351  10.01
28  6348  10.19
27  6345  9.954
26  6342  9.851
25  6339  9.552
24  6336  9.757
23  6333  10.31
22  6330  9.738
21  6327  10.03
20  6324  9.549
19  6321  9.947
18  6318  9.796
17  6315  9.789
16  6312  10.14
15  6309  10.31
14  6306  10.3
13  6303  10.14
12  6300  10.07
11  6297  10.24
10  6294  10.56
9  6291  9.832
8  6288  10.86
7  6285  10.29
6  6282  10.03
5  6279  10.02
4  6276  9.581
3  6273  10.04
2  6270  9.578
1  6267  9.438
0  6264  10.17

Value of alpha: 9.93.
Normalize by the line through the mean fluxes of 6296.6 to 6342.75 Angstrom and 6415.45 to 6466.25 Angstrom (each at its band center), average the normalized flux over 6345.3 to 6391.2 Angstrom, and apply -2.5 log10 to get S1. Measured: 0.01 mag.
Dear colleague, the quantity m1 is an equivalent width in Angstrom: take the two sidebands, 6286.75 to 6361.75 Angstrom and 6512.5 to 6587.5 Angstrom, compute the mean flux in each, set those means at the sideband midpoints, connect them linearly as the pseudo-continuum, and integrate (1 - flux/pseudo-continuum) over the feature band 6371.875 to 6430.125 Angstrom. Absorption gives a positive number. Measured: -1.0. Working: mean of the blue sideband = 10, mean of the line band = 10.2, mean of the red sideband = 10.1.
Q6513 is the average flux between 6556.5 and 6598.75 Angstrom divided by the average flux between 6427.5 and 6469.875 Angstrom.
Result 0.94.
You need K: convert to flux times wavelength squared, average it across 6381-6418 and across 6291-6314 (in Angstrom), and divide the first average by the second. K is 1.0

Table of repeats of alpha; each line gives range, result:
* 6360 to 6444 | 10.2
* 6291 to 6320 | 10.1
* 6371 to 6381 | 10.2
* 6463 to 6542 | 10.4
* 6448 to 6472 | 10.5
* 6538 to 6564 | 9.89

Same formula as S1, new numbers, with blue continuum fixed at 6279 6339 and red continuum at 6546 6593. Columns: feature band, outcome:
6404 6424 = -0.015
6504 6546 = -0.077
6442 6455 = -0.070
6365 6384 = -0.001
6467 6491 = -0.044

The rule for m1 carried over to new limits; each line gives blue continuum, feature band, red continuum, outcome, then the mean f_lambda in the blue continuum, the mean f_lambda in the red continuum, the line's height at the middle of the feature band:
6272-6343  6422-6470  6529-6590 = -2.12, 10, 10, 10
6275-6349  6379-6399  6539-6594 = -0.76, 10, 9.89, 9.99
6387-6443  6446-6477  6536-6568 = -0.96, 10.3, 9.88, 10.2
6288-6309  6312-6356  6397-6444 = 1.61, 10.2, 10.3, 10.3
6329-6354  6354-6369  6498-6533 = 0.26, 9.93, 10.5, 9.99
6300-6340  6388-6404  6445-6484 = -0.36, 9.96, 10.4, 10.2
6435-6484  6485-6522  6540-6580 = -0.15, 10.4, 9.9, 10.2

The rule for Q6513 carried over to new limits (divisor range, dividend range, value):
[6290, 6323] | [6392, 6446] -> 1.03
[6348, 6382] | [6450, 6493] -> 1.03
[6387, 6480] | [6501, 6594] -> 0.98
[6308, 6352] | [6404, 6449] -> 1.04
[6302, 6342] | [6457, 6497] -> 1.03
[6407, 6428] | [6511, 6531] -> 1.04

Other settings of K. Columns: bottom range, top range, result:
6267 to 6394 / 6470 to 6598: 1.08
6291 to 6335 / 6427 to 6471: 1.09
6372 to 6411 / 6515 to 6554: 1.05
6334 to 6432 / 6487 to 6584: 1.05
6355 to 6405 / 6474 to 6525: 1.04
